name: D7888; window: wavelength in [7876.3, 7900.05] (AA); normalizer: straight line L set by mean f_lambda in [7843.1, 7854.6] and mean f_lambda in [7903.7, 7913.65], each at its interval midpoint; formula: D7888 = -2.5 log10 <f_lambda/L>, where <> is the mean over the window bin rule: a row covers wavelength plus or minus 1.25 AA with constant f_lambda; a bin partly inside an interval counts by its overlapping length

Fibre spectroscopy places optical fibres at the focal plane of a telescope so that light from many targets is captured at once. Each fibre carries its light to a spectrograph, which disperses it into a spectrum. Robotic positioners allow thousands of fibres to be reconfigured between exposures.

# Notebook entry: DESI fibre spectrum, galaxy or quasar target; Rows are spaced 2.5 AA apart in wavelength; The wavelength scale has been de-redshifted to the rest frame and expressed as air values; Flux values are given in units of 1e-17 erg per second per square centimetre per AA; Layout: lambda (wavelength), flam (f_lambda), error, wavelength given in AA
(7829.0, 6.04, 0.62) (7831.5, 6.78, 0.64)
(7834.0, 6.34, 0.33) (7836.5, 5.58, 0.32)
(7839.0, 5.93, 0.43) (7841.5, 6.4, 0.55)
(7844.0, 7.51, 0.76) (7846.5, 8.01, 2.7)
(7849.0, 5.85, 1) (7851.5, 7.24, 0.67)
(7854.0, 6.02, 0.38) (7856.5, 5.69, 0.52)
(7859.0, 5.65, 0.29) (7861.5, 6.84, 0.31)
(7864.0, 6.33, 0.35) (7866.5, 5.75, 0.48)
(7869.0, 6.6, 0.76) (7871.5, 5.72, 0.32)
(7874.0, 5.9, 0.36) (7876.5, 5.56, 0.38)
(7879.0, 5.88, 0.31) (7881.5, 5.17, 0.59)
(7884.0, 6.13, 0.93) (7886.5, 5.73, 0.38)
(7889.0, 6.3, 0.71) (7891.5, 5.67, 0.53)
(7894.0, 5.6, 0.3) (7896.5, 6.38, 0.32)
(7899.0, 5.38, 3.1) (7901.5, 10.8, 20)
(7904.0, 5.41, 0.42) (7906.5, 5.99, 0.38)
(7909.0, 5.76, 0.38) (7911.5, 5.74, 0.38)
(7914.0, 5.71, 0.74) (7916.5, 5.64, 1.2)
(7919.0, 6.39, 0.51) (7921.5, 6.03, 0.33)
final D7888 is 0.07 mag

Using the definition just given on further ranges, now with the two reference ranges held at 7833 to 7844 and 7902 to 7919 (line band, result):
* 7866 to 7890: 0.04 mag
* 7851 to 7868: 0.00 mag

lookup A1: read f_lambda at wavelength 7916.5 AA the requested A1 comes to 5.64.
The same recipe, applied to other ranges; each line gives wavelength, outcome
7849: 5.85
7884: 6.13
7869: 6.6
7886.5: 5.73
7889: 6.3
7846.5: 8.01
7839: 5.93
